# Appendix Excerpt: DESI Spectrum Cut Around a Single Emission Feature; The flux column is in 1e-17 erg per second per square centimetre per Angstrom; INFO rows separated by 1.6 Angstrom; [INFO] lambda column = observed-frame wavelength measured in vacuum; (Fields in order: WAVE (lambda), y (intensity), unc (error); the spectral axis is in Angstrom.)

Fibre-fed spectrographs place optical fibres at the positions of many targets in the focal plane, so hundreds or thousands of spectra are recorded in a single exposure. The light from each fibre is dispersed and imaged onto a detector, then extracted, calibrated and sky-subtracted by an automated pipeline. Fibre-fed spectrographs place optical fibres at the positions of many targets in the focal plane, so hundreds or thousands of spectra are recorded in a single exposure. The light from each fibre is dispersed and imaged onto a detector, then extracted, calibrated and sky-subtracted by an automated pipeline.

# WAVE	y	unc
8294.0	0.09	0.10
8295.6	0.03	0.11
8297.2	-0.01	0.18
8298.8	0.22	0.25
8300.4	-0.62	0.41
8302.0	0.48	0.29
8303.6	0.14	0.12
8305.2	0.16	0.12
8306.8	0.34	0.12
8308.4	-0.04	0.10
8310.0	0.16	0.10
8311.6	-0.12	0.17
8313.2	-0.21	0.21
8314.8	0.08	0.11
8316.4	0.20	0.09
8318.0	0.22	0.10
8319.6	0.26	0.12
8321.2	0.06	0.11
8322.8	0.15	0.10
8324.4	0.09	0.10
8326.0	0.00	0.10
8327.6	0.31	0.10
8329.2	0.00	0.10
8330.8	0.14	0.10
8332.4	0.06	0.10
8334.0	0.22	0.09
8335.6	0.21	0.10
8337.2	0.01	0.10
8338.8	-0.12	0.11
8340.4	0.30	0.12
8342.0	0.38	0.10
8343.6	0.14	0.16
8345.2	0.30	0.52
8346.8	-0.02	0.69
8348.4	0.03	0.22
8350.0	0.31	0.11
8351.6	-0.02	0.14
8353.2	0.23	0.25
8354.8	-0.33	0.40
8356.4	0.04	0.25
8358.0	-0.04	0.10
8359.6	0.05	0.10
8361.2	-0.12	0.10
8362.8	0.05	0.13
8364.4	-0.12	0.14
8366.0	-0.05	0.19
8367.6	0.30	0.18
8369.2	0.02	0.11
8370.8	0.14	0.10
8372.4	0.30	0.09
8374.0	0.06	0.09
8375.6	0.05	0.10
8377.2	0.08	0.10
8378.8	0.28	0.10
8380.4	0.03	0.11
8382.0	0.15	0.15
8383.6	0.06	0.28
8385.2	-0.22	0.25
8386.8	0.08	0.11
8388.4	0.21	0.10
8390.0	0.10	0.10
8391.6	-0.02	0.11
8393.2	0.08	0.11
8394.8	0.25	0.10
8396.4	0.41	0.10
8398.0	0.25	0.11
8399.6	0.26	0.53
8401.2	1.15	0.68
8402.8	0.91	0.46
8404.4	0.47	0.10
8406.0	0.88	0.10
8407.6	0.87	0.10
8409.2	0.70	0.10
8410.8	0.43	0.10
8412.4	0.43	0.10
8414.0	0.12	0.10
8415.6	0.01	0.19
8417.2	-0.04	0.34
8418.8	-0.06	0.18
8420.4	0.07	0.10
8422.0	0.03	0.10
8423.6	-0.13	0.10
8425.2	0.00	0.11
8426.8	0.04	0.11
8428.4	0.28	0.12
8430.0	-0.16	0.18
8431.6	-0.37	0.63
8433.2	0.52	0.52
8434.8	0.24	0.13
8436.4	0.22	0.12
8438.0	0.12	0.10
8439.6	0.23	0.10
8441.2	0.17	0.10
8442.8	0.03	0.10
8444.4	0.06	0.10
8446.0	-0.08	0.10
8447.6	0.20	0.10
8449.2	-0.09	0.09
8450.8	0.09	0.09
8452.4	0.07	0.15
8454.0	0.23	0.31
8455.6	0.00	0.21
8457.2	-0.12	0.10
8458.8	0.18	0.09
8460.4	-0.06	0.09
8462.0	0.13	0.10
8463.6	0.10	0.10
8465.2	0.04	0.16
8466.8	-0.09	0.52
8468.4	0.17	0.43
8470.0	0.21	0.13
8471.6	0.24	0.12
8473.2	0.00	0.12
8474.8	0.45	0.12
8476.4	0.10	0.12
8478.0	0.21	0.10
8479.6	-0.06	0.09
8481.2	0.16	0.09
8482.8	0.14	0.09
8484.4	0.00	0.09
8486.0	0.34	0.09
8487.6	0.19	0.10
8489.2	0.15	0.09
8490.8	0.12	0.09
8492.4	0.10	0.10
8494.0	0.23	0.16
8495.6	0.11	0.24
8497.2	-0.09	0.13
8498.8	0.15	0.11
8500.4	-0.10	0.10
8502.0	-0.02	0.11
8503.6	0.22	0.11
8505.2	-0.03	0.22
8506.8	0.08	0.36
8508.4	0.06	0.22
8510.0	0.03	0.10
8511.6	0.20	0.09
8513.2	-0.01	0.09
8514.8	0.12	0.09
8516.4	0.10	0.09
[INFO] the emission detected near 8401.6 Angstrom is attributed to [O II]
